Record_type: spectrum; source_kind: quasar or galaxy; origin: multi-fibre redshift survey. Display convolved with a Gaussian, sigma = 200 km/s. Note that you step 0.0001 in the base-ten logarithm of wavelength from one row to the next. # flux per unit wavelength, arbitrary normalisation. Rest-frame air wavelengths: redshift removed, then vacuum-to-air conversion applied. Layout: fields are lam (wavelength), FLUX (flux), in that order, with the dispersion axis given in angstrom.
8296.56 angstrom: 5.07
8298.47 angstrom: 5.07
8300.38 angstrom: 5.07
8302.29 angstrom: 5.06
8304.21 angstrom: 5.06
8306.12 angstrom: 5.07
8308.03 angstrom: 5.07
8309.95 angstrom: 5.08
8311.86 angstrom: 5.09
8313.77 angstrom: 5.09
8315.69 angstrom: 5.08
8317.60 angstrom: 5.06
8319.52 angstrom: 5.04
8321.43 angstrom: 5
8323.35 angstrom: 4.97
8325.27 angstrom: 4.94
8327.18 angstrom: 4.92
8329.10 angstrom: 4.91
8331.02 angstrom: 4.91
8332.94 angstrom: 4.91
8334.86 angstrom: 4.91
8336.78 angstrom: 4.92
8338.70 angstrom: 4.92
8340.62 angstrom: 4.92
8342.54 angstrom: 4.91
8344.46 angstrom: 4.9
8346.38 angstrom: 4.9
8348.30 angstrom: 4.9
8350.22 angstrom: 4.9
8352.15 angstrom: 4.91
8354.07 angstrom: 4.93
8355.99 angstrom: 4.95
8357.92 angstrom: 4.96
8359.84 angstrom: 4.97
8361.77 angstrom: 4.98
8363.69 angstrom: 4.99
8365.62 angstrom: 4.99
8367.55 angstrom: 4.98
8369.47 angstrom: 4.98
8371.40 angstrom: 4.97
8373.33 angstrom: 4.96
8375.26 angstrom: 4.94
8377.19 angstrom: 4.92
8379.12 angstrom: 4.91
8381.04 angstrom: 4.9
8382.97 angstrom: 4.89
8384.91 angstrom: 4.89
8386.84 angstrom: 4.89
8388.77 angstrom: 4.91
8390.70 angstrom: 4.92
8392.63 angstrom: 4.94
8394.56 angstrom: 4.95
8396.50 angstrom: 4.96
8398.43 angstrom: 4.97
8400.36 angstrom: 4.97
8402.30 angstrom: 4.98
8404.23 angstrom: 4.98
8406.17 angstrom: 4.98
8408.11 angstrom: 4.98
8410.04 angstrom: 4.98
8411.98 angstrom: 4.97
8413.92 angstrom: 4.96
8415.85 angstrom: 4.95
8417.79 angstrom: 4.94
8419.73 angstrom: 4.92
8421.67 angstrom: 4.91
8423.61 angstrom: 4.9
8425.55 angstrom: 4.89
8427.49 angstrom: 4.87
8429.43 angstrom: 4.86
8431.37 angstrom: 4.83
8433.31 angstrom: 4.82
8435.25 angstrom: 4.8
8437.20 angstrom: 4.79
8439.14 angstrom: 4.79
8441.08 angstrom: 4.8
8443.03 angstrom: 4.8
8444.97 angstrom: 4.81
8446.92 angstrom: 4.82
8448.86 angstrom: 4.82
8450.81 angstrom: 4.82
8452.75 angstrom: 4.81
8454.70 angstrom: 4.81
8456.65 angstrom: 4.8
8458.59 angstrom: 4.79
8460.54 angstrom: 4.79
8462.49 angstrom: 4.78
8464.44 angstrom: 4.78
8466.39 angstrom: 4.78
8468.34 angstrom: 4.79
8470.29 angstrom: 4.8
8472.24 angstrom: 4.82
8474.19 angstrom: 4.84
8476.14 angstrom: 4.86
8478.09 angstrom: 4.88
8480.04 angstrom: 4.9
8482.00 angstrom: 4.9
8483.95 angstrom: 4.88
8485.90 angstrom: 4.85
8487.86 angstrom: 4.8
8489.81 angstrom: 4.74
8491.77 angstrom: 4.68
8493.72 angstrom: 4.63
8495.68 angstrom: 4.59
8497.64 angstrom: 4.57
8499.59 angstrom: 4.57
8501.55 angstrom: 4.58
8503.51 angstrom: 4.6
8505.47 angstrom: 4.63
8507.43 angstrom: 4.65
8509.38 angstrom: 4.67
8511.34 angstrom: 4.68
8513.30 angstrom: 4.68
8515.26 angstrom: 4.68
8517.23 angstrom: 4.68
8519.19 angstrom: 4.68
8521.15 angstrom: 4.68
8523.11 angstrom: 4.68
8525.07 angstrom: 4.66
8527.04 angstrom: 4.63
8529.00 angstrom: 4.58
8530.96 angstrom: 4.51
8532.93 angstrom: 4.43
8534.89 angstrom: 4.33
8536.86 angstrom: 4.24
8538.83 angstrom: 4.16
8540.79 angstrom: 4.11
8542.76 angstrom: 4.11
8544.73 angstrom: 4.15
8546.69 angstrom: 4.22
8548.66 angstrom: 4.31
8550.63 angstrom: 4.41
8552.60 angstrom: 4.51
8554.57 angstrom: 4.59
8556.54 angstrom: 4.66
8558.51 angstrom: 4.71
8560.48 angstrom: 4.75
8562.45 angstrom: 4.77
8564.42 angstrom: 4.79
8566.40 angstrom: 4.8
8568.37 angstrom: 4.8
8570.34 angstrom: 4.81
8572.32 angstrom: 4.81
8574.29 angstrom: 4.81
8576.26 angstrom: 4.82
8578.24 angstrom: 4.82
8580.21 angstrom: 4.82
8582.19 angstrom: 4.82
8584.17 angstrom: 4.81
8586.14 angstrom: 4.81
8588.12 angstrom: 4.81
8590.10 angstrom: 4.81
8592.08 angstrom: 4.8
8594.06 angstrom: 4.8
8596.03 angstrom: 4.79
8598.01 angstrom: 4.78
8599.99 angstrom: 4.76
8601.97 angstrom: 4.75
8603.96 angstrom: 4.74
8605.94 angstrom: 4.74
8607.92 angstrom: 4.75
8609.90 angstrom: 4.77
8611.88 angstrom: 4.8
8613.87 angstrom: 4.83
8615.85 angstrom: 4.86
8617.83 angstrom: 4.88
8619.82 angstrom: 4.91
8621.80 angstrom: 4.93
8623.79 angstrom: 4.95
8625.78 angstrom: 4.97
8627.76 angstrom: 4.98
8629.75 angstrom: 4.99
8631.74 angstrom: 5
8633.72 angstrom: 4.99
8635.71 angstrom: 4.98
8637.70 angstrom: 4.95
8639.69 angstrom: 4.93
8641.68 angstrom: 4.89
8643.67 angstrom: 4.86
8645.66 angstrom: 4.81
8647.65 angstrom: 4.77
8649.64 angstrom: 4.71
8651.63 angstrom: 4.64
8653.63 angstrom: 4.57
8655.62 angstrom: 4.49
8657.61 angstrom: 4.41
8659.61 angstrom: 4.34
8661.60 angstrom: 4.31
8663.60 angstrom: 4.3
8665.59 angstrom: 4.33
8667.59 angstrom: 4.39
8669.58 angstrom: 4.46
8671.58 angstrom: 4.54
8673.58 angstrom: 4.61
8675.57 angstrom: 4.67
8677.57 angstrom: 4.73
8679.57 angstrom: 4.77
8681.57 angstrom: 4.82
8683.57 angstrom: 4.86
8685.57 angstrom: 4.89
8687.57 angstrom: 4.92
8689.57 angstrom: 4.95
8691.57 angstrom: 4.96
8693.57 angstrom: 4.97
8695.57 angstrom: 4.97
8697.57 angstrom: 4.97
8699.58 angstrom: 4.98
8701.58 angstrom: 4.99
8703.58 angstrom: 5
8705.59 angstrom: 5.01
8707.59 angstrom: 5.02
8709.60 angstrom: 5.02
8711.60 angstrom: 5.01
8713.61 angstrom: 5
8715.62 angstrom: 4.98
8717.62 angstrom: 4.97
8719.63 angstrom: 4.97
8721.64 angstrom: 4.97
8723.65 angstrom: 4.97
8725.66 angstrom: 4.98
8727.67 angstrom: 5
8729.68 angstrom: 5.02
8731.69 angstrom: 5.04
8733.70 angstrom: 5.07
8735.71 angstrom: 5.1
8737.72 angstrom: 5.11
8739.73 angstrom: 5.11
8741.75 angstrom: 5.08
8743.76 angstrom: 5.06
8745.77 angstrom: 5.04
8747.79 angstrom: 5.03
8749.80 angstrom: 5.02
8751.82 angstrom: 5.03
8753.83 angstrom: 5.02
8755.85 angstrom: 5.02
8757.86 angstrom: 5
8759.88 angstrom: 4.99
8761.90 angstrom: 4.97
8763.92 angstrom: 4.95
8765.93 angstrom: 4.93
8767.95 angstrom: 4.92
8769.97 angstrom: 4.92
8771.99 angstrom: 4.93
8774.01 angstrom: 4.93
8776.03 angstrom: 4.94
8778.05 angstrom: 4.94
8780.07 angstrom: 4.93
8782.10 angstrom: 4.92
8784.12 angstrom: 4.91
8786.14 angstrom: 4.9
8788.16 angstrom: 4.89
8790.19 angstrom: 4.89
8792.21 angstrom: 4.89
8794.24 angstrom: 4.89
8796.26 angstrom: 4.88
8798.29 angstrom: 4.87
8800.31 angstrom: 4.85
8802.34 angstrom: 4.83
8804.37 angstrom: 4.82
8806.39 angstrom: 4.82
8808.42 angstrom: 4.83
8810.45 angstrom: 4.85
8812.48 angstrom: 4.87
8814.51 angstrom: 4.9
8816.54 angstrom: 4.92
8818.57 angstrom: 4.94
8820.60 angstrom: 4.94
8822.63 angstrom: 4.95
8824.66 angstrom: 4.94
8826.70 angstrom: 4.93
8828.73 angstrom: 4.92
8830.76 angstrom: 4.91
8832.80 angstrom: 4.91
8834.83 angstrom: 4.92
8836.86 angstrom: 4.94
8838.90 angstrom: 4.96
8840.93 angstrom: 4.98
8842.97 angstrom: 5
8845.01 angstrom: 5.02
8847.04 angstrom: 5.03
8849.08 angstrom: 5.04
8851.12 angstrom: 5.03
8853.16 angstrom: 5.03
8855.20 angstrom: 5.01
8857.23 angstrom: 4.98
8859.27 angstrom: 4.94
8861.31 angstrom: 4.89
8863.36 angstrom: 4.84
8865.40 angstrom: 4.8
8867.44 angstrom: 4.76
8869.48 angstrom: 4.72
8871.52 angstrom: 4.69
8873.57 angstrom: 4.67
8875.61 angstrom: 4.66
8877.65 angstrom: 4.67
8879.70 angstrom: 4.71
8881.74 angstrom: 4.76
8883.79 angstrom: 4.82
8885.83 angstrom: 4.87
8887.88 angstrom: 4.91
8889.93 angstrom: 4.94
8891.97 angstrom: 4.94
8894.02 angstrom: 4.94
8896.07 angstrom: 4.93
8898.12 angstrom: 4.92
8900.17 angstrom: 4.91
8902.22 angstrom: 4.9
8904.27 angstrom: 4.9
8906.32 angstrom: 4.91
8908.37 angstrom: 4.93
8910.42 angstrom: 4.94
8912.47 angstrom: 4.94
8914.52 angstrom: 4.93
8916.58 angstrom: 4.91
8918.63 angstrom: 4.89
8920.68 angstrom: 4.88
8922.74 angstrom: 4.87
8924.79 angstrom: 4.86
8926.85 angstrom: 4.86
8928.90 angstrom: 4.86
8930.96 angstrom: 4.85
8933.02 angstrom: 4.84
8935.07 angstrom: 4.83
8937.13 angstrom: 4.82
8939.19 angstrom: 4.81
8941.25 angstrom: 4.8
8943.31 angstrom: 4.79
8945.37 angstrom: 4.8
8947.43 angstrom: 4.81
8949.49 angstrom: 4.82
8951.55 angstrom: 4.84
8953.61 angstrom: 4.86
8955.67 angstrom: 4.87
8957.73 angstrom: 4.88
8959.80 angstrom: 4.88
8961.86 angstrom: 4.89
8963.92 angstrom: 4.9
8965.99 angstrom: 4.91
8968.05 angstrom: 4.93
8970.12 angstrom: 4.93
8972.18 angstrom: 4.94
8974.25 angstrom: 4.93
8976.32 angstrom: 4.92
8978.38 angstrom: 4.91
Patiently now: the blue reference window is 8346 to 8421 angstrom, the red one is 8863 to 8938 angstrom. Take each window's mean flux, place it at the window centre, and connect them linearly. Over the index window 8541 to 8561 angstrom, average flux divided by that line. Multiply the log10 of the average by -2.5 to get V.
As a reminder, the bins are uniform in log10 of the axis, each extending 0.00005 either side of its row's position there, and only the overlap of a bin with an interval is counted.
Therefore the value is 0.11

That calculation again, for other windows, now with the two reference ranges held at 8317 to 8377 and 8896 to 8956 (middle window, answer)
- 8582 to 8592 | 0.023 mag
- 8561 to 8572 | 0.028 mag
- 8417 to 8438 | 0.015 mag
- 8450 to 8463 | 0.029 mag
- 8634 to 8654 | 0.018 mag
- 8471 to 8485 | 0.013 mag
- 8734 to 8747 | -0.041 mag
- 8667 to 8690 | 0.041 mag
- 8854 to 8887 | 0.017 mag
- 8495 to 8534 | 0.069 mag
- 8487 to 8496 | 0.052 mag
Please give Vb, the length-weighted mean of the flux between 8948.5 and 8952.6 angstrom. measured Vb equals 4.83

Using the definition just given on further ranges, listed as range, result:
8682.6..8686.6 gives 4.88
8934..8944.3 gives 4.81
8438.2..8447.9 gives 4.8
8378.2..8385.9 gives 4.9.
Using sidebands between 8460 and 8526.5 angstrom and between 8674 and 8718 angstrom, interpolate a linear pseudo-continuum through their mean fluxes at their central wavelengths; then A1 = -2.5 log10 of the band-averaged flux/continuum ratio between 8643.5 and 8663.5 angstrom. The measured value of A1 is 0.07 mag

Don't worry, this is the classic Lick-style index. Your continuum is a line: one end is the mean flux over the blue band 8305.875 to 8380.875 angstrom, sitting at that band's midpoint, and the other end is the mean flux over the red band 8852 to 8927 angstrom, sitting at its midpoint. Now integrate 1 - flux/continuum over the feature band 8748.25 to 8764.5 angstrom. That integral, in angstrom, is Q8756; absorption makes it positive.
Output -0.4 angstrom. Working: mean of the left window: 4.96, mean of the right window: 4.87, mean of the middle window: 5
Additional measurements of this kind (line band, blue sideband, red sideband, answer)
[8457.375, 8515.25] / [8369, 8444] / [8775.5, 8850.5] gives 2.02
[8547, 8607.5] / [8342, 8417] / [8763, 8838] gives 2.34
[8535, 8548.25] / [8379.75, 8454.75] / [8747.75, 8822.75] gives 1.95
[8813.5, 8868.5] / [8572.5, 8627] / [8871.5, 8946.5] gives -1.09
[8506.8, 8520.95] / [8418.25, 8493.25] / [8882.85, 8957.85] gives 0.46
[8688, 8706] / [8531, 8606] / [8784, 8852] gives -0.75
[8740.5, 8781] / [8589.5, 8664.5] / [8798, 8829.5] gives -1.07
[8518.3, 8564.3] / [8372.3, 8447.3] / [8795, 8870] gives 4.02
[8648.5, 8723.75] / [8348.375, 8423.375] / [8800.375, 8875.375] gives 2.17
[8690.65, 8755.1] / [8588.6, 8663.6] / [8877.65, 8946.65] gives -2.72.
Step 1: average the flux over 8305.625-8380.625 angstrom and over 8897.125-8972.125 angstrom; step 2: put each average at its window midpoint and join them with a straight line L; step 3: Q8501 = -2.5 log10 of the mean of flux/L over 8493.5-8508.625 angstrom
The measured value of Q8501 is 0.077 mag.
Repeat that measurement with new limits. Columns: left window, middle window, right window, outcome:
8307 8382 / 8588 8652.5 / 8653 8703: -0.02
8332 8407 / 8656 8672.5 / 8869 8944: 0.12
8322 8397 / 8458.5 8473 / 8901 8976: 0.03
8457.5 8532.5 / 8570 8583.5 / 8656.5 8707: -0.02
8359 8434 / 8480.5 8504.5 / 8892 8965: 0.05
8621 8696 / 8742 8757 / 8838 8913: -0.05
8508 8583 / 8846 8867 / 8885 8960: -0.03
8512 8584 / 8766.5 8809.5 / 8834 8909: -0.02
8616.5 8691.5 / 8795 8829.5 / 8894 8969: -0.01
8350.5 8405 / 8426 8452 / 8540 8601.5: 0.01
